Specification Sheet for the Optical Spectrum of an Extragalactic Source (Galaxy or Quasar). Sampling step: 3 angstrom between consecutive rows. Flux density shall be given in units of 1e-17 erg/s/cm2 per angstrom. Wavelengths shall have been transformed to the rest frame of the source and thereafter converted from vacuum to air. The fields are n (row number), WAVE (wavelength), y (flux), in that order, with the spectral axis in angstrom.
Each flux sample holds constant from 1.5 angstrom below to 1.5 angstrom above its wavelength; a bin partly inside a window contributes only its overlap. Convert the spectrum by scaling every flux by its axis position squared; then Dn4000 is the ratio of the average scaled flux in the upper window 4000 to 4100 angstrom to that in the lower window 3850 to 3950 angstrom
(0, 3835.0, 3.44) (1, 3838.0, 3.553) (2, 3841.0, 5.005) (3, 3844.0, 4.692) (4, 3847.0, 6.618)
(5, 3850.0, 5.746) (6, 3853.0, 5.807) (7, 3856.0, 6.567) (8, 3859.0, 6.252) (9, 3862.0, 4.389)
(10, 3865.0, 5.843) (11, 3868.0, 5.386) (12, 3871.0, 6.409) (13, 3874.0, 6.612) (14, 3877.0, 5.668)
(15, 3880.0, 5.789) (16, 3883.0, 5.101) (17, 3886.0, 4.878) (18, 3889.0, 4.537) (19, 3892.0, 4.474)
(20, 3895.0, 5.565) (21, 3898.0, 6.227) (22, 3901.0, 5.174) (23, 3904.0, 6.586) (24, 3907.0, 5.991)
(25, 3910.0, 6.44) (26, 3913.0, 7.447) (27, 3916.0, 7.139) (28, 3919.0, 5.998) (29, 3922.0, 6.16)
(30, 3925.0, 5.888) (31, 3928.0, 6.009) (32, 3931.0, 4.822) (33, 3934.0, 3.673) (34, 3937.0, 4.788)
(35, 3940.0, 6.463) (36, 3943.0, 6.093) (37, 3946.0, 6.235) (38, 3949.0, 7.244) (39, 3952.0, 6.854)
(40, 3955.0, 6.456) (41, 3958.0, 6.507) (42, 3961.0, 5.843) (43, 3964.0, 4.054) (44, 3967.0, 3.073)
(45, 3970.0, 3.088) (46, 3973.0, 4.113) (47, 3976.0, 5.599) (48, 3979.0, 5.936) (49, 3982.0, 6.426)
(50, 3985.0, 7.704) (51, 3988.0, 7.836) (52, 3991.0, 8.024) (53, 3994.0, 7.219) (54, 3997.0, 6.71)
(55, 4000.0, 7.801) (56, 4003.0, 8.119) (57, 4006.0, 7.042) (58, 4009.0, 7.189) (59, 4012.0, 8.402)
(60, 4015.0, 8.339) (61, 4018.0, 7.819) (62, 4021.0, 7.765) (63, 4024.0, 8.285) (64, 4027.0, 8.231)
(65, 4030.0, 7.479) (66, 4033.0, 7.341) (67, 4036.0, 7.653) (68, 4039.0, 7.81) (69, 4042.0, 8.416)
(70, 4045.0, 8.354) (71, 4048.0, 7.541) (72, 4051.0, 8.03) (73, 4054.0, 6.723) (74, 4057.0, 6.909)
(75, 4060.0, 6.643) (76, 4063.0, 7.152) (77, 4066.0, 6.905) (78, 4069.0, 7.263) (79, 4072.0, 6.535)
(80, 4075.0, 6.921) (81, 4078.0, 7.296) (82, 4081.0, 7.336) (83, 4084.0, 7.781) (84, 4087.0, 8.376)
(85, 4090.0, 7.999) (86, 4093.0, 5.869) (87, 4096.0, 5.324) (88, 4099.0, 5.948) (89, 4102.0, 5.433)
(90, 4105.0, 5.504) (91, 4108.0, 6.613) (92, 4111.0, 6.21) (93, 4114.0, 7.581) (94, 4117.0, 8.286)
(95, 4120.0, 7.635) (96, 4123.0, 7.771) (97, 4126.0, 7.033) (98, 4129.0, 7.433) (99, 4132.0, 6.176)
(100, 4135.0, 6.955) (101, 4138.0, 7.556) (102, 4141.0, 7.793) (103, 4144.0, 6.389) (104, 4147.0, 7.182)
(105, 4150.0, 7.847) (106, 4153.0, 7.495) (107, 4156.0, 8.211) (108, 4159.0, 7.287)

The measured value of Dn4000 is 1.4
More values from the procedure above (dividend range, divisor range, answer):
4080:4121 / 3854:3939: 1.32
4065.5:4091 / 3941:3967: 1.31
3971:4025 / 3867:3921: 1.29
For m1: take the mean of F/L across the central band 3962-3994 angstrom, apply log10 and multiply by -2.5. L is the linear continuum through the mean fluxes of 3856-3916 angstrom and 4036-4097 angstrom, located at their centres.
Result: 0.16 mag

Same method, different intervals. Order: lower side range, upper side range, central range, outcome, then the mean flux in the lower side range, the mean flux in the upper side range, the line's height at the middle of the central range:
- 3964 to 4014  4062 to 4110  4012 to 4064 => -0.17 mag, 6.46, 6.76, 6.61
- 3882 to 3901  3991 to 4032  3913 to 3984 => 0.12 mag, 5.13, 7.73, 6.37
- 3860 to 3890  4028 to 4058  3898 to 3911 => -0.03 mag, 5.49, 7.65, 5.87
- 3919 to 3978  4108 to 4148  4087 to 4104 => 0.10 mag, 5.44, 7.21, 6.89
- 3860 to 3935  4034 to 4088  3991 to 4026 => -0.13 mag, 5.71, 7.42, 6.87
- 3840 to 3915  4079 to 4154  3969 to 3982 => 0.26 mag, 5.74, 7.02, 6.27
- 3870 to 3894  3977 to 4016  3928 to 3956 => 0.11 mag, 5.42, 7.41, 6.46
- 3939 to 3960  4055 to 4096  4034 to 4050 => -0.15 mag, 6.54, 7.08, 6.94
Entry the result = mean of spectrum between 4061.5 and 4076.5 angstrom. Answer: 6.96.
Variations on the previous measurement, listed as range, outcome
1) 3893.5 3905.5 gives 5.89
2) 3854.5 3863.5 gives 5.74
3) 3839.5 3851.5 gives 5.52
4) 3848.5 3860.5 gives 6.09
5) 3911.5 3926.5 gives 6.53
